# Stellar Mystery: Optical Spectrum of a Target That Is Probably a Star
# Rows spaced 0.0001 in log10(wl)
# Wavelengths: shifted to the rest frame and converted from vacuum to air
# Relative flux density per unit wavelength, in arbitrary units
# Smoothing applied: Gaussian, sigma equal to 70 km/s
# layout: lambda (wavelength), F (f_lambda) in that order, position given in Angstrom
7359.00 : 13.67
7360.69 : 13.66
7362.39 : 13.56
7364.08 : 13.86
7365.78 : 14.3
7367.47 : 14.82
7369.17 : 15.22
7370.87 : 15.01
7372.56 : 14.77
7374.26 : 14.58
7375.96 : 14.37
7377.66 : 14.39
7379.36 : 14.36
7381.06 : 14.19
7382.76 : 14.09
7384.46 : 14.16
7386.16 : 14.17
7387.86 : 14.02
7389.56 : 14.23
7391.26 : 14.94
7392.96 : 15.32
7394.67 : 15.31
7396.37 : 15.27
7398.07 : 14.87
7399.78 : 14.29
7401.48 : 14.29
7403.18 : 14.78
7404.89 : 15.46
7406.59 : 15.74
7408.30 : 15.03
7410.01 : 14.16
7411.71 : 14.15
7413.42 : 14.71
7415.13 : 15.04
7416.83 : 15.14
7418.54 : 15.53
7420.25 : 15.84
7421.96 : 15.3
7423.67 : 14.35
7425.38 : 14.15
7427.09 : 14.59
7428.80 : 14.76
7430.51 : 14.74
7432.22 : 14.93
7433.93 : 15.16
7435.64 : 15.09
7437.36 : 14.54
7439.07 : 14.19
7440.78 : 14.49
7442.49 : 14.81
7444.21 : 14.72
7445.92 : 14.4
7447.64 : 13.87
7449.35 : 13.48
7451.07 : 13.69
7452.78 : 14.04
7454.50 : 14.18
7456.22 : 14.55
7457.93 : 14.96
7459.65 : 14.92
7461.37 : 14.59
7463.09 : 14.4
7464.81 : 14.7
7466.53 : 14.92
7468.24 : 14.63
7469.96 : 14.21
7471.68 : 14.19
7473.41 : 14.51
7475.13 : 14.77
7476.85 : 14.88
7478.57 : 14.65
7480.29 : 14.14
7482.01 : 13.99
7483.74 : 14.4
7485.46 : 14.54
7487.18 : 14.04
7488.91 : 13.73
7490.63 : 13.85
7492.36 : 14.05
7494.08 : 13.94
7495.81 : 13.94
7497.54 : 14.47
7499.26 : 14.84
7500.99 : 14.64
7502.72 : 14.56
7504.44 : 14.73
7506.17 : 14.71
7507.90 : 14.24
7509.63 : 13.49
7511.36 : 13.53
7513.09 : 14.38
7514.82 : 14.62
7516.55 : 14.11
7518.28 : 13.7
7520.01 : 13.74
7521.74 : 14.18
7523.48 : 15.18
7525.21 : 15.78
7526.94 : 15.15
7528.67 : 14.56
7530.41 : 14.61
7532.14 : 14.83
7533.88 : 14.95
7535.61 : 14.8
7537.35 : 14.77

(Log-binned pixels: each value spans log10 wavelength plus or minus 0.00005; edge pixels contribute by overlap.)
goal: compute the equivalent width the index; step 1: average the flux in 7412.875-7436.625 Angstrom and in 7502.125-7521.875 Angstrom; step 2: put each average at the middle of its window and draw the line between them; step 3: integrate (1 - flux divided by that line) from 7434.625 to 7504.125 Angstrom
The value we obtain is 0.74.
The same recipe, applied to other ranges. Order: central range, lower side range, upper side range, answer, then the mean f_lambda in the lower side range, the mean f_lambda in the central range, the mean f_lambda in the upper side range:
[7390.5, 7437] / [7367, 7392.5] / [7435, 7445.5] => -1.13 Angstrom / 14.5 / 14.9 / 14.6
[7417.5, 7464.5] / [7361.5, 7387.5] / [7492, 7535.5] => -0.63 Angstrom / 14.4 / 14.6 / 14.4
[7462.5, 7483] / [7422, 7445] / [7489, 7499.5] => -0.27 Angstrom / 14.7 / 14.5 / 14.1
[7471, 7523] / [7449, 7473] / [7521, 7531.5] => 1.51 Angstrom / 14.4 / 14.3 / 14.9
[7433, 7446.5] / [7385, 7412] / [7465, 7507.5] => -0.09 Angstrom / 14.8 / 14.7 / 14.4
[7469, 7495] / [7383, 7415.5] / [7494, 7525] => 0.28 Angstrom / 14.7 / 14.3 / 14.3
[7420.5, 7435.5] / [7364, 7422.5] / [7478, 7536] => -0.18 Angstrom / 14.7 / 14.8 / 14.4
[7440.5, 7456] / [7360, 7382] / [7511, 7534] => 0.29 Angstrom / 14.4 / 14.2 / 14.5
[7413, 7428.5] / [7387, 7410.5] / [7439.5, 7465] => -0.33 Angstrom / 14.8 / 15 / 14.4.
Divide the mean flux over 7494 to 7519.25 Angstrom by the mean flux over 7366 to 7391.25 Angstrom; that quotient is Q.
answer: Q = 0.99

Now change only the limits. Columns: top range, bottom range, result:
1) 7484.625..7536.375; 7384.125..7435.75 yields 0.97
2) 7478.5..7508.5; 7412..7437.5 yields 0.96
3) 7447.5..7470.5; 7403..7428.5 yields 0.96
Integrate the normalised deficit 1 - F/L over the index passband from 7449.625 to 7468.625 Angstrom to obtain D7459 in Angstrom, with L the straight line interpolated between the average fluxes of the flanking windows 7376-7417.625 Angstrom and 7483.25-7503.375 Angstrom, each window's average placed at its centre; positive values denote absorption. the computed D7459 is -0.11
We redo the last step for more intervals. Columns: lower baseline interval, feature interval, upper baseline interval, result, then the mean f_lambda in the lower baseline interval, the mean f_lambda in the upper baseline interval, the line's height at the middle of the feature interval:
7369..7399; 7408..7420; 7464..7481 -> -0.2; 14.6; 14.6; 14.6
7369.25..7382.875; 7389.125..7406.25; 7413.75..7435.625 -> -0.2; 14.5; 15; 14.7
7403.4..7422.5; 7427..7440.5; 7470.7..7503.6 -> 0.1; 15.1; 14.3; 14.9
